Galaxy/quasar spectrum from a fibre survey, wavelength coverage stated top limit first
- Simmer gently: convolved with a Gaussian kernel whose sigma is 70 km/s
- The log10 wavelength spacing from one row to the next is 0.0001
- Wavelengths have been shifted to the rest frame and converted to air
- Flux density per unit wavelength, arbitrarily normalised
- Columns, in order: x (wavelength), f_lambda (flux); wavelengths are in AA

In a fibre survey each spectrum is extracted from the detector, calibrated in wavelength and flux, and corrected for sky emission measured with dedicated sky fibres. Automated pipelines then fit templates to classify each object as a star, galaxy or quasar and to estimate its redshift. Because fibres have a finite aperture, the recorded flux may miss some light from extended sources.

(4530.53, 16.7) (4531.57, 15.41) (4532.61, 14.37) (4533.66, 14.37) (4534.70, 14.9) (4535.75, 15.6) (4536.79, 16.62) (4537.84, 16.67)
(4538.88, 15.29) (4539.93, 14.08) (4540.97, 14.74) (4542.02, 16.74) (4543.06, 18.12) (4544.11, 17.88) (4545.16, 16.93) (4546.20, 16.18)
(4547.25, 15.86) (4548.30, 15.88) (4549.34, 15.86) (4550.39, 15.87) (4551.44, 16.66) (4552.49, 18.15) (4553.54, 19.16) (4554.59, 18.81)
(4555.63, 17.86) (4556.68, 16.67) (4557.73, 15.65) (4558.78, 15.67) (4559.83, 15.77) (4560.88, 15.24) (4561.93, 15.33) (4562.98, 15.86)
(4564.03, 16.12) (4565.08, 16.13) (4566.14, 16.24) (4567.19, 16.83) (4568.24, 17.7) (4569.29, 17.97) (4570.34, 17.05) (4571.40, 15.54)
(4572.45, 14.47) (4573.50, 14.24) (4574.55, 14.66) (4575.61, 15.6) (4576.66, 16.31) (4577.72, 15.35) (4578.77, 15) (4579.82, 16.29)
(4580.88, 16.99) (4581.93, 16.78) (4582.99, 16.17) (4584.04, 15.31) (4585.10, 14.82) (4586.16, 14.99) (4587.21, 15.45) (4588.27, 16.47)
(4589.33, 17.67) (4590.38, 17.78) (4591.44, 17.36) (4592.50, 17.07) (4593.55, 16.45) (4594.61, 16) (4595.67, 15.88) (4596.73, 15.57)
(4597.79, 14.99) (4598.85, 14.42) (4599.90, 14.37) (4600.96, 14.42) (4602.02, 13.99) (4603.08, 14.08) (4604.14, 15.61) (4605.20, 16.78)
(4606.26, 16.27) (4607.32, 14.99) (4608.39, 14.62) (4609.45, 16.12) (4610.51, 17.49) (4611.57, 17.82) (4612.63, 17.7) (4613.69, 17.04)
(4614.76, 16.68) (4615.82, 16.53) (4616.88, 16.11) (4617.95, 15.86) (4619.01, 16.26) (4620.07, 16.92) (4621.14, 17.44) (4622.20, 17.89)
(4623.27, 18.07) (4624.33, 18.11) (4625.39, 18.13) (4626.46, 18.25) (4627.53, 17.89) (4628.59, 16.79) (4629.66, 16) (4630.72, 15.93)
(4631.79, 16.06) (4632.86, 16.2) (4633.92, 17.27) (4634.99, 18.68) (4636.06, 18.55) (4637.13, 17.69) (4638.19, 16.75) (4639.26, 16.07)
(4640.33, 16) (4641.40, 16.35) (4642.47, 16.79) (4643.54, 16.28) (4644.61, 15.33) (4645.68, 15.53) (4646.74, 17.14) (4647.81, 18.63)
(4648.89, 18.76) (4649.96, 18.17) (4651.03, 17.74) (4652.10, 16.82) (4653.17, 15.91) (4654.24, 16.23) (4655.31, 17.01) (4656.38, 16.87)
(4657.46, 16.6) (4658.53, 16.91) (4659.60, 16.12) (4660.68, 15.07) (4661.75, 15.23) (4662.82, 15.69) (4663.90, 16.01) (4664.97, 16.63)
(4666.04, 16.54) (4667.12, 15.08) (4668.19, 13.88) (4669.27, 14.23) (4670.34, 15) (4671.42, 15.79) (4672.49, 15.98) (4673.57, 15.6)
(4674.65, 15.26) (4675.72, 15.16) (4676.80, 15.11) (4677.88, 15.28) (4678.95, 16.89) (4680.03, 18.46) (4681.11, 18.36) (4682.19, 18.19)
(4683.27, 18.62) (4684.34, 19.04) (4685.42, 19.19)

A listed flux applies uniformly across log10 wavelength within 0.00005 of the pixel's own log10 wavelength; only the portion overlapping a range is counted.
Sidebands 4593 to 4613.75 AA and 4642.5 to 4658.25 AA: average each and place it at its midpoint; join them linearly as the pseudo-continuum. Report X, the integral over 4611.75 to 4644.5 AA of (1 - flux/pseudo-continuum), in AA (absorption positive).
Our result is -1.30 AA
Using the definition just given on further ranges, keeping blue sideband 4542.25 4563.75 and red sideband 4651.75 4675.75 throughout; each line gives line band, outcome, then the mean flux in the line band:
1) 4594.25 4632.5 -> -0.26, 16.3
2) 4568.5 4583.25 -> 0.52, 15.9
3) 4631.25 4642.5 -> -0.65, 16.9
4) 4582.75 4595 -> 0.07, 16.3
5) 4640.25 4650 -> -0.56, 16.9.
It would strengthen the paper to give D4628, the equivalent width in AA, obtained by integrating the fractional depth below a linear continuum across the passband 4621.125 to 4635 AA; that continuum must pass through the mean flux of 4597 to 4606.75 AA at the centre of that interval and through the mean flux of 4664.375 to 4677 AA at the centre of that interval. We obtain -1.96 AA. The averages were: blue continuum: 15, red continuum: 15.4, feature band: 17.3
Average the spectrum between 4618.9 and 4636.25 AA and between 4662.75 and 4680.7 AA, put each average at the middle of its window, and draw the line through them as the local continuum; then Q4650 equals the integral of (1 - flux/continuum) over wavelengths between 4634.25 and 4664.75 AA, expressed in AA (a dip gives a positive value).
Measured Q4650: -0.4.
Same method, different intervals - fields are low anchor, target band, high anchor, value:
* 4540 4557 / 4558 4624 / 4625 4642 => 3.42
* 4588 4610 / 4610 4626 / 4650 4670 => -1.37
